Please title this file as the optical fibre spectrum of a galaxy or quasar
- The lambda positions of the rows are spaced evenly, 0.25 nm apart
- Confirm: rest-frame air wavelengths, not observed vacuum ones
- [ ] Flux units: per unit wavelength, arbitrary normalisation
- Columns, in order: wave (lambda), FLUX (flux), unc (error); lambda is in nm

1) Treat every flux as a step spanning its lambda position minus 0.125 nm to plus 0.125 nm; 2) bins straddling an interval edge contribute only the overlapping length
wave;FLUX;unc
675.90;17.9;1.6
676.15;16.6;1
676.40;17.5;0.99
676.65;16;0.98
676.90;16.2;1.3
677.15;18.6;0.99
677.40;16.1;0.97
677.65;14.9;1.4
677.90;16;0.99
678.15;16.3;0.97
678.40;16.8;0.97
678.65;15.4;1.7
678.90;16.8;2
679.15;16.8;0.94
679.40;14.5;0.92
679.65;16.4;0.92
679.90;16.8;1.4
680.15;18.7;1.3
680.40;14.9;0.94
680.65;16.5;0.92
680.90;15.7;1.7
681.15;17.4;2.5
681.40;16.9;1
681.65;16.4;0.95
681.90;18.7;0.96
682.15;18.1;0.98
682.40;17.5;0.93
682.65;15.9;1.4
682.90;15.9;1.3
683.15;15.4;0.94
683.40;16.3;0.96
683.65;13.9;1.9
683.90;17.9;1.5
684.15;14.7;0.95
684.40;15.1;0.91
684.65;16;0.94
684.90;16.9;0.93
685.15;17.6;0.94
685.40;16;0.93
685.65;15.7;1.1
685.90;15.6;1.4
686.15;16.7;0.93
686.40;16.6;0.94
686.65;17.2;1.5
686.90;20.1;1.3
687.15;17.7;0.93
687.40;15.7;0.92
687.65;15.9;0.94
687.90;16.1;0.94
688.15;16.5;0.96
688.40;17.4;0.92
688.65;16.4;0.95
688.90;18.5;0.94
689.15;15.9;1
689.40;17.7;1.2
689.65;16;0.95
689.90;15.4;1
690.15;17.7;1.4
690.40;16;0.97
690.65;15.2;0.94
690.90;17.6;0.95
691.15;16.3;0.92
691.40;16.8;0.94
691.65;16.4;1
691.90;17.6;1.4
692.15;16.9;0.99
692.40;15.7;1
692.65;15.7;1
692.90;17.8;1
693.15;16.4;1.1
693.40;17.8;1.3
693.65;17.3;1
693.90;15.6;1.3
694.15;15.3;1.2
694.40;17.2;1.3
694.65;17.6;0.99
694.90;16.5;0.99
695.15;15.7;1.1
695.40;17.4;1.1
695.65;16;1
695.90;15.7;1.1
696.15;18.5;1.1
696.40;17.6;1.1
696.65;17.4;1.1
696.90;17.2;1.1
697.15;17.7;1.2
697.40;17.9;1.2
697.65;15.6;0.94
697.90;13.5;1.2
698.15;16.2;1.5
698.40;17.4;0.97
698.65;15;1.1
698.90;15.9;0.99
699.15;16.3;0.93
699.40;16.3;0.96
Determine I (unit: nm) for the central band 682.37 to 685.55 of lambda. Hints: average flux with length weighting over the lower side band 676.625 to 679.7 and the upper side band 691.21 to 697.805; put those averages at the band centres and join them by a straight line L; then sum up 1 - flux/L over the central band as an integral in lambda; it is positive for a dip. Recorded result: 0.07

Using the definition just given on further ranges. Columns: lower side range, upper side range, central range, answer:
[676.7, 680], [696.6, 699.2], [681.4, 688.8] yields -0.12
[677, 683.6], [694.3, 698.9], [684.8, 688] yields -0.04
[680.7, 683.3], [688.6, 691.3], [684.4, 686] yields 0.05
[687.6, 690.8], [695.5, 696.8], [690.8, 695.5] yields 0.03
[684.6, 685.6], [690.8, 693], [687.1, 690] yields 0.02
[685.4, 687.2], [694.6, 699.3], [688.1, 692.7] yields 0.05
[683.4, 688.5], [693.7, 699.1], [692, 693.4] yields -0.01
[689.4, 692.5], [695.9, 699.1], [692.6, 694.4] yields -0.01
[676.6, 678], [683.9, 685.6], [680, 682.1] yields -0.09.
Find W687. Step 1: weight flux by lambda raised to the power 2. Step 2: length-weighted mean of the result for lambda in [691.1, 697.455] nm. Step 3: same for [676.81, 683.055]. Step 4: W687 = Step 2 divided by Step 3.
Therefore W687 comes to 1.06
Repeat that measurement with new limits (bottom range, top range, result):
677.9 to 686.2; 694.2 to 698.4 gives 1.07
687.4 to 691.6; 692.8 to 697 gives 1.04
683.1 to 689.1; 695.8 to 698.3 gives 1.05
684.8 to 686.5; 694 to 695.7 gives 1.03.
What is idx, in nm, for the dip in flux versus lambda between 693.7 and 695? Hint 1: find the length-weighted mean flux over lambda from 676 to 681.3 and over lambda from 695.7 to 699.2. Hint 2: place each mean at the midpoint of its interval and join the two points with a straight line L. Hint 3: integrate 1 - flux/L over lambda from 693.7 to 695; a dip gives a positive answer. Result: 0.00 nm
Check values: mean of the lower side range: 16.4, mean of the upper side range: 16.6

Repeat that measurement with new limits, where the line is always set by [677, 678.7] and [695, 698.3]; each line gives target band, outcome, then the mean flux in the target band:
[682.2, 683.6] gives 0.02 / 16.2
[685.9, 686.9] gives -0.04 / 17.1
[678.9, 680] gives 0.01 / 16.2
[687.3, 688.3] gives 0.02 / 16.1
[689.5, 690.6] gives 0.02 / 16.2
